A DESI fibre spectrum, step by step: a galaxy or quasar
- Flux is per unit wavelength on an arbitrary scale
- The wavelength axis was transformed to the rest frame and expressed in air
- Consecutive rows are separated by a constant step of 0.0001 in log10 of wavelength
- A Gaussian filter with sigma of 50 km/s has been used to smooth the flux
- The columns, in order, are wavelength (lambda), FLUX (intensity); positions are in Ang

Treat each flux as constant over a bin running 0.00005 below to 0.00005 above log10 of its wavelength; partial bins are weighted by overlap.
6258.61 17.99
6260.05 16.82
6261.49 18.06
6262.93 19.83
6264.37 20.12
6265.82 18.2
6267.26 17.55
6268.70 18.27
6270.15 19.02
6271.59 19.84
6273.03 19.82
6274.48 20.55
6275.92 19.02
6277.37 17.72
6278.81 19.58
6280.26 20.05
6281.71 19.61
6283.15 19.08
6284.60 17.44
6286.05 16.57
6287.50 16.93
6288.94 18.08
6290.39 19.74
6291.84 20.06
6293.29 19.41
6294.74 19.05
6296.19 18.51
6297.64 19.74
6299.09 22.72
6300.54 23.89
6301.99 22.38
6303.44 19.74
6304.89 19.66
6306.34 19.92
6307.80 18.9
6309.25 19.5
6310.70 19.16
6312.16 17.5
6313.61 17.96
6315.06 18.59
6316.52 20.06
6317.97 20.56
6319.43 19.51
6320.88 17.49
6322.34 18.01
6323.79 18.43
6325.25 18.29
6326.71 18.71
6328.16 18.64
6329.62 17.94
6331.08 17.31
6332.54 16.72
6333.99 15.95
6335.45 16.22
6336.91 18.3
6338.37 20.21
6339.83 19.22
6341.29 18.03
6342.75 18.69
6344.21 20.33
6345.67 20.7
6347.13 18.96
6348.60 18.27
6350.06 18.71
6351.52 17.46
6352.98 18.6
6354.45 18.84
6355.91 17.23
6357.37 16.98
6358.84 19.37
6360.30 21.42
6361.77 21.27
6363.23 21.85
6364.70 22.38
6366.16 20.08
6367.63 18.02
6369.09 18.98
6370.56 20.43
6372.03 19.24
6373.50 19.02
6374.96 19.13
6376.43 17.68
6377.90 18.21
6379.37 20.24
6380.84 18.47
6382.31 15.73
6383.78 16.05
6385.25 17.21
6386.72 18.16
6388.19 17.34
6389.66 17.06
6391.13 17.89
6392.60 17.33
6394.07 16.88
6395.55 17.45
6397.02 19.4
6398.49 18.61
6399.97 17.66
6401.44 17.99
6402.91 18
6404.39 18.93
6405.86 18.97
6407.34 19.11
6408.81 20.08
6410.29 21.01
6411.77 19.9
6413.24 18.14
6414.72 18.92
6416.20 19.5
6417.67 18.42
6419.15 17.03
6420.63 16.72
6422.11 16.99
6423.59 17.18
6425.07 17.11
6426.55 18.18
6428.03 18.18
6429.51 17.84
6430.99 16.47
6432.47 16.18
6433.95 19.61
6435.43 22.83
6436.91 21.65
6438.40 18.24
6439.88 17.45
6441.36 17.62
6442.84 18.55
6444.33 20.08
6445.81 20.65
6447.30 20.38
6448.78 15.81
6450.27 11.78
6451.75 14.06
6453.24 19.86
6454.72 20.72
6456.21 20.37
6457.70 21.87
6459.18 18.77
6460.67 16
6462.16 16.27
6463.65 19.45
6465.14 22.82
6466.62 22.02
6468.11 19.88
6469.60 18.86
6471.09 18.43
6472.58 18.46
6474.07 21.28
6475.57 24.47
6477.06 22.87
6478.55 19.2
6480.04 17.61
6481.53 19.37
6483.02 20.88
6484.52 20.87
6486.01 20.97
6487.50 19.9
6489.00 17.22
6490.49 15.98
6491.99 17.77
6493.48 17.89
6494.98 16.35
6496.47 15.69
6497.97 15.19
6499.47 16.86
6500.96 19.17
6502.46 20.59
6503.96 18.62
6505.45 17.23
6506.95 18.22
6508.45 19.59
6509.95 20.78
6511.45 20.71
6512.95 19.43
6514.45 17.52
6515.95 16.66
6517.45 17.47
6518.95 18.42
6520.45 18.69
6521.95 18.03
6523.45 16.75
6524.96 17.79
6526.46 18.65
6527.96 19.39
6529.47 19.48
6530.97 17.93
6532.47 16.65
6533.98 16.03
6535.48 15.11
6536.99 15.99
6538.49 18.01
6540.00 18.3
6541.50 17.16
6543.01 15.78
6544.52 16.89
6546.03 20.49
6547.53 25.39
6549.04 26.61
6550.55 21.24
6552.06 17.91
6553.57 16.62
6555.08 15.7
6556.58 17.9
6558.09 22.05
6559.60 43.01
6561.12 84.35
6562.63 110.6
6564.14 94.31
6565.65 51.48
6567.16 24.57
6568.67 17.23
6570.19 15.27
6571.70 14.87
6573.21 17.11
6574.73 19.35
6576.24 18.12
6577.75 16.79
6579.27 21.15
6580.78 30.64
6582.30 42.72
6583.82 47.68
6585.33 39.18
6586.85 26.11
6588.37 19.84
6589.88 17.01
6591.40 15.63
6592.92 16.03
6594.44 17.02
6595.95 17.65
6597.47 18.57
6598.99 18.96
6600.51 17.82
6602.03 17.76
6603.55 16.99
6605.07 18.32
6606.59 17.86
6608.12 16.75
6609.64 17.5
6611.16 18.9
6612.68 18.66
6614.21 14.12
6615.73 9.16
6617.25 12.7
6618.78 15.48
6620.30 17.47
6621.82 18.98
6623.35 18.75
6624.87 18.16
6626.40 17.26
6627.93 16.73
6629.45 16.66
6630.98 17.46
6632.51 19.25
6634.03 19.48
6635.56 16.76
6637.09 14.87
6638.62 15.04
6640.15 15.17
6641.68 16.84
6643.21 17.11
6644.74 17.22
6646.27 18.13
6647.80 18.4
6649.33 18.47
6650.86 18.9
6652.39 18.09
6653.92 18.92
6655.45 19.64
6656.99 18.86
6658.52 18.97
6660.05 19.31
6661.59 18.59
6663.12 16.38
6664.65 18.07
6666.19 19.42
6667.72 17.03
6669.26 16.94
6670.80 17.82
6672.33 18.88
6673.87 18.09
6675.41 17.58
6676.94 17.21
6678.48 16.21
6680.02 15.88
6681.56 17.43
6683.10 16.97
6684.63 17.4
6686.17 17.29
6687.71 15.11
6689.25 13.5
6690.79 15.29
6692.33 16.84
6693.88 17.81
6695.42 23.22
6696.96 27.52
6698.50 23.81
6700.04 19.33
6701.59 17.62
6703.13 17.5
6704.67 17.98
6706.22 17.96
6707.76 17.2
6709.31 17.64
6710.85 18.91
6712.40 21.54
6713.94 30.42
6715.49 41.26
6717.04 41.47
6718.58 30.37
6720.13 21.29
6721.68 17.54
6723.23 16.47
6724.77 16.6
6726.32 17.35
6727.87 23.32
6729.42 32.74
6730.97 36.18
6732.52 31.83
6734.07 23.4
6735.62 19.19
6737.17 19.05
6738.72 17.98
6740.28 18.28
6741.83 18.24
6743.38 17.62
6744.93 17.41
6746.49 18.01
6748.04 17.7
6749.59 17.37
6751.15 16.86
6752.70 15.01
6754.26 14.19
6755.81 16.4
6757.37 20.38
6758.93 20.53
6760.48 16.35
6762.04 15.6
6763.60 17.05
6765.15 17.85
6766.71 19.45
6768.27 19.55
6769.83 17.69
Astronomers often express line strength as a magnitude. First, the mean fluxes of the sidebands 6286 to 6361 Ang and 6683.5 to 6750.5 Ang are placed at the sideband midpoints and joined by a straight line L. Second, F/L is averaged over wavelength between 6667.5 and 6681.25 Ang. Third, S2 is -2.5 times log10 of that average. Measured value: 0.210 mag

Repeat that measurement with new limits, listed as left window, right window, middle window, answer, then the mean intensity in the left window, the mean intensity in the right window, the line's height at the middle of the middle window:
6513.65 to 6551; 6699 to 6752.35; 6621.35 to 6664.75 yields 0.15 mag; 18.4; 21.8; 20.4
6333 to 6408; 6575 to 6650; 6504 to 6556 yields 0.03 mag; 18.6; 19.2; 19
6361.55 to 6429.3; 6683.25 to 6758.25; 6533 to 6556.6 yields 0.06 mag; 18.5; 20.7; 19.5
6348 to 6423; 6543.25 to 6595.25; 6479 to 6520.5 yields 0.36 mag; 18.6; 29.9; 25.6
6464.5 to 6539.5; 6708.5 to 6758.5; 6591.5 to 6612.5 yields 0.14 mag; 18.7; 21.9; 20.1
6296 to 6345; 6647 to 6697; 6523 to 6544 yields 0.06 mag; 19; 17.9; 18.4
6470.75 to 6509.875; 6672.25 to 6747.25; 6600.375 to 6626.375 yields 0.19 mag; 18.9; 20.8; 20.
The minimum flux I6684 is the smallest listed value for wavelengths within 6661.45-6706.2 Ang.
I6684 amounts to 13.5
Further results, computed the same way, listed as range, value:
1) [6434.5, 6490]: 11.78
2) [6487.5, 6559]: 15.11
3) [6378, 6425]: 15.73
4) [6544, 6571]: 15.27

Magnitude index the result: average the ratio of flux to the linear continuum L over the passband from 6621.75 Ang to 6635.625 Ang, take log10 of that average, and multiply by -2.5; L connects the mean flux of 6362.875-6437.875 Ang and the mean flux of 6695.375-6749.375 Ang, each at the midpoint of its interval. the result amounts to 0.18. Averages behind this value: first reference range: 18.5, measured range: 18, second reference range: 22.3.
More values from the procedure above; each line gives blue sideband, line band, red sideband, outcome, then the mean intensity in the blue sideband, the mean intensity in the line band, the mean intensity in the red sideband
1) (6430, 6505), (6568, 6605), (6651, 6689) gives -0.186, 18.9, 21.6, 17.7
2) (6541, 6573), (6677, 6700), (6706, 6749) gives 0.346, 32.7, 18.2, 22.8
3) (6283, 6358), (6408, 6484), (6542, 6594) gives 0.274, 18.8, 18.9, 29.8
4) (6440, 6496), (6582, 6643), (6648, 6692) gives -0.056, 19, 19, 17.6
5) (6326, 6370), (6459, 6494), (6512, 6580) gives 0.168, 18.9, 19.5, 24.9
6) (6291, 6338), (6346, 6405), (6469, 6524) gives 0.021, 19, 18.6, 18.8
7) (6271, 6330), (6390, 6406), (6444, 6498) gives 0.060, 19.2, 18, 19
